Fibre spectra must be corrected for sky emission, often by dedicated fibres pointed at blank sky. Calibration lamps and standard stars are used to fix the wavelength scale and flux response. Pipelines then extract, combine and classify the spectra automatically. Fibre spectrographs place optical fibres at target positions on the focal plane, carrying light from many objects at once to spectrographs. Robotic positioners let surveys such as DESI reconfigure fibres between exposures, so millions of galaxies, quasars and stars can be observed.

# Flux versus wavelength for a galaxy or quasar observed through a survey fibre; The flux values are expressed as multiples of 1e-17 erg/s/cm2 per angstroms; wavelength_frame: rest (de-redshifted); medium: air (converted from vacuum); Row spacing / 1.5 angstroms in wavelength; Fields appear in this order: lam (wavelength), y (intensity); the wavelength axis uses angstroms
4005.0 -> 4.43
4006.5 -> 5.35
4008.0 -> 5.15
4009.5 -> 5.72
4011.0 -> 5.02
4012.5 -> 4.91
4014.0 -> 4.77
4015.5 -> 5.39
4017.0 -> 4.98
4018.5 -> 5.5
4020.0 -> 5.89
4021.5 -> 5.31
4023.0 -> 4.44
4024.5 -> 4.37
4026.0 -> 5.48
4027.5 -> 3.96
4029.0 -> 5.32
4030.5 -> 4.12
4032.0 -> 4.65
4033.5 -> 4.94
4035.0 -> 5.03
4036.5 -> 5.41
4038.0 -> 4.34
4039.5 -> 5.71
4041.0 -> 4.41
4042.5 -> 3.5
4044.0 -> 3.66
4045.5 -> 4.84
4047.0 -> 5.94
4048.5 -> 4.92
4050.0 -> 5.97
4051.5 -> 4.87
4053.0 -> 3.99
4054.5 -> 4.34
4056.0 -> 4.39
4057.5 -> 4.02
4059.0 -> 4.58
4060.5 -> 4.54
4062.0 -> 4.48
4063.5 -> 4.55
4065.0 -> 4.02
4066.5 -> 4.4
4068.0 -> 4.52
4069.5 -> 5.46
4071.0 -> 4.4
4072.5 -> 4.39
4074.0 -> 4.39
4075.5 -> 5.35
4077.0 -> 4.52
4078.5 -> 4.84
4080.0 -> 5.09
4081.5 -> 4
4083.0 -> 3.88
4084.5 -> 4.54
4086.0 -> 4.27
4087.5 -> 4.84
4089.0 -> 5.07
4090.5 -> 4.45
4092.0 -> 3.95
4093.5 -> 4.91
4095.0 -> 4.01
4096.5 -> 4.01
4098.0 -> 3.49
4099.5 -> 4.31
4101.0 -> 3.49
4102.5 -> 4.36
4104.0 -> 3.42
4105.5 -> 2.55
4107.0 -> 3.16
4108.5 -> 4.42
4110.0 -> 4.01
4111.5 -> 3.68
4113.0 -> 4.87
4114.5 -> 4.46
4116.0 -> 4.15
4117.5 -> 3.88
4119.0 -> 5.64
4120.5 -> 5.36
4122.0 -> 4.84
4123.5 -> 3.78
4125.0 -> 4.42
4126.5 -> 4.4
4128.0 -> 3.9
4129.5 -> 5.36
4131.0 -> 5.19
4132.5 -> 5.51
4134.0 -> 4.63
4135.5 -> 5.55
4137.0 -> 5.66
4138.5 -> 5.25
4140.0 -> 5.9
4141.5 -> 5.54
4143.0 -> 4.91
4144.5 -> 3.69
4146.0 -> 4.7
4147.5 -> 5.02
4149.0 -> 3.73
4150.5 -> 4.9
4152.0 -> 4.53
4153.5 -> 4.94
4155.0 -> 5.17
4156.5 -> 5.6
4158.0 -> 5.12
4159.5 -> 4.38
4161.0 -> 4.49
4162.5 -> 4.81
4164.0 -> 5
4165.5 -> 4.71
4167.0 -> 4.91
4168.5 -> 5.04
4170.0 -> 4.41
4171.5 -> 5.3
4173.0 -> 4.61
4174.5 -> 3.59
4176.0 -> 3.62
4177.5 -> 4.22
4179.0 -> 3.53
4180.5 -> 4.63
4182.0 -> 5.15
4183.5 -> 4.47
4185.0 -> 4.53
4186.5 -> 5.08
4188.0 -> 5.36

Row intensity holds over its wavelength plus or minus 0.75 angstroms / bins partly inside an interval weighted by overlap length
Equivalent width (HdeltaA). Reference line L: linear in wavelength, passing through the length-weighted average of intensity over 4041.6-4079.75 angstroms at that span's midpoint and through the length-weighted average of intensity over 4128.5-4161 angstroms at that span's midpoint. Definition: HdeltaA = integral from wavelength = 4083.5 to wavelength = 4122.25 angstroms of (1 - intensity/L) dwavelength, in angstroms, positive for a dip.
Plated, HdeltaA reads 4.6 angstroms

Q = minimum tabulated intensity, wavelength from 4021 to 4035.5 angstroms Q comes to 3.96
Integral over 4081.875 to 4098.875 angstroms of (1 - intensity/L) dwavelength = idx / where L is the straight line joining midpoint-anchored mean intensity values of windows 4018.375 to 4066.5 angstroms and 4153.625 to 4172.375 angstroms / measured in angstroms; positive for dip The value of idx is 1.7 angstroms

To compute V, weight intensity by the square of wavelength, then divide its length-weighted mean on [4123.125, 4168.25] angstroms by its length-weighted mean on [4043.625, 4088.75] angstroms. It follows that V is 1.10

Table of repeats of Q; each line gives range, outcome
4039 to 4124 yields 2.55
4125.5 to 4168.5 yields 3.69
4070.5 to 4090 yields 3.88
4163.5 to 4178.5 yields 3.59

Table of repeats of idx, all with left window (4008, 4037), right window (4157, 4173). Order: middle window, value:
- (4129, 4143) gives -1.5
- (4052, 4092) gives 3.6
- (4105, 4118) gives 2.5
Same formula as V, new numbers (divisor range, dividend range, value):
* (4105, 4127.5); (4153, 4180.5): 1.11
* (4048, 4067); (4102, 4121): 0.93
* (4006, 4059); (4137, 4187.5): 1.03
